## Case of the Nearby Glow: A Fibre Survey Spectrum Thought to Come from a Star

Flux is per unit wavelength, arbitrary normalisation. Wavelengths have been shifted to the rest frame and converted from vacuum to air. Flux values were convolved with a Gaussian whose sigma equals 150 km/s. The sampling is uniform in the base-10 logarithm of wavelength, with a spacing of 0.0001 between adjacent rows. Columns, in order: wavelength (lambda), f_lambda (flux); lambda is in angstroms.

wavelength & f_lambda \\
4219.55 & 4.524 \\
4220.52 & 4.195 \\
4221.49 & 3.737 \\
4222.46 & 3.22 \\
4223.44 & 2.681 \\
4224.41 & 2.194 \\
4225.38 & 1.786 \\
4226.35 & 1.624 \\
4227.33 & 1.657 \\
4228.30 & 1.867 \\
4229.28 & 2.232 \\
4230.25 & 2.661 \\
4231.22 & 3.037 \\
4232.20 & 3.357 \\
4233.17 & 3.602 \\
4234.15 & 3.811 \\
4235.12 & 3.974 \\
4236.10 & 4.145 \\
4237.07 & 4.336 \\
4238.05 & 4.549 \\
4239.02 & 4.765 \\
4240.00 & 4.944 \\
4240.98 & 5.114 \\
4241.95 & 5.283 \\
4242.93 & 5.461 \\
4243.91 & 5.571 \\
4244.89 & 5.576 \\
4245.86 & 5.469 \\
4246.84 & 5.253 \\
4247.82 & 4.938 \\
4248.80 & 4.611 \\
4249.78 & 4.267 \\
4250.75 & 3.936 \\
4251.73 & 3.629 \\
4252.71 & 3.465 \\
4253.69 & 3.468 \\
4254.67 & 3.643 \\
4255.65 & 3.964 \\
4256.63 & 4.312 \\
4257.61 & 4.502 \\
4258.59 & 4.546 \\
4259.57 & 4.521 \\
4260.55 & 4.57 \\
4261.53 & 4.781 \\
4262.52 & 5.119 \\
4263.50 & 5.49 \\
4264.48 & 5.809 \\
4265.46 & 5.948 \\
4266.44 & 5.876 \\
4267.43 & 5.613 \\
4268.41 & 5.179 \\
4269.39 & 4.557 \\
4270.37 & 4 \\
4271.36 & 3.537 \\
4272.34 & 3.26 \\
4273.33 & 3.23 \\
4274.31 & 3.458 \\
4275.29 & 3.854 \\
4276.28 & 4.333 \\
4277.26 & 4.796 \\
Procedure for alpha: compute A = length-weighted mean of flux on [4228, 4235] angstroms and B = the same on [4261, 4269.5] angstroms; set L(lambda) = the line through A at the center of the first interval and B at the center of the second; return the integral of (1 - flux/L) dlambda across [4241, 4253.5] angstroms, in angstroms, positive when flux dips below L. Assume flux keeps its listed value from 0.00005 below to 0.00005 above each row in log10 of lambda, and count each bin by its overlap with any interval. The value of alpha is -2.1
